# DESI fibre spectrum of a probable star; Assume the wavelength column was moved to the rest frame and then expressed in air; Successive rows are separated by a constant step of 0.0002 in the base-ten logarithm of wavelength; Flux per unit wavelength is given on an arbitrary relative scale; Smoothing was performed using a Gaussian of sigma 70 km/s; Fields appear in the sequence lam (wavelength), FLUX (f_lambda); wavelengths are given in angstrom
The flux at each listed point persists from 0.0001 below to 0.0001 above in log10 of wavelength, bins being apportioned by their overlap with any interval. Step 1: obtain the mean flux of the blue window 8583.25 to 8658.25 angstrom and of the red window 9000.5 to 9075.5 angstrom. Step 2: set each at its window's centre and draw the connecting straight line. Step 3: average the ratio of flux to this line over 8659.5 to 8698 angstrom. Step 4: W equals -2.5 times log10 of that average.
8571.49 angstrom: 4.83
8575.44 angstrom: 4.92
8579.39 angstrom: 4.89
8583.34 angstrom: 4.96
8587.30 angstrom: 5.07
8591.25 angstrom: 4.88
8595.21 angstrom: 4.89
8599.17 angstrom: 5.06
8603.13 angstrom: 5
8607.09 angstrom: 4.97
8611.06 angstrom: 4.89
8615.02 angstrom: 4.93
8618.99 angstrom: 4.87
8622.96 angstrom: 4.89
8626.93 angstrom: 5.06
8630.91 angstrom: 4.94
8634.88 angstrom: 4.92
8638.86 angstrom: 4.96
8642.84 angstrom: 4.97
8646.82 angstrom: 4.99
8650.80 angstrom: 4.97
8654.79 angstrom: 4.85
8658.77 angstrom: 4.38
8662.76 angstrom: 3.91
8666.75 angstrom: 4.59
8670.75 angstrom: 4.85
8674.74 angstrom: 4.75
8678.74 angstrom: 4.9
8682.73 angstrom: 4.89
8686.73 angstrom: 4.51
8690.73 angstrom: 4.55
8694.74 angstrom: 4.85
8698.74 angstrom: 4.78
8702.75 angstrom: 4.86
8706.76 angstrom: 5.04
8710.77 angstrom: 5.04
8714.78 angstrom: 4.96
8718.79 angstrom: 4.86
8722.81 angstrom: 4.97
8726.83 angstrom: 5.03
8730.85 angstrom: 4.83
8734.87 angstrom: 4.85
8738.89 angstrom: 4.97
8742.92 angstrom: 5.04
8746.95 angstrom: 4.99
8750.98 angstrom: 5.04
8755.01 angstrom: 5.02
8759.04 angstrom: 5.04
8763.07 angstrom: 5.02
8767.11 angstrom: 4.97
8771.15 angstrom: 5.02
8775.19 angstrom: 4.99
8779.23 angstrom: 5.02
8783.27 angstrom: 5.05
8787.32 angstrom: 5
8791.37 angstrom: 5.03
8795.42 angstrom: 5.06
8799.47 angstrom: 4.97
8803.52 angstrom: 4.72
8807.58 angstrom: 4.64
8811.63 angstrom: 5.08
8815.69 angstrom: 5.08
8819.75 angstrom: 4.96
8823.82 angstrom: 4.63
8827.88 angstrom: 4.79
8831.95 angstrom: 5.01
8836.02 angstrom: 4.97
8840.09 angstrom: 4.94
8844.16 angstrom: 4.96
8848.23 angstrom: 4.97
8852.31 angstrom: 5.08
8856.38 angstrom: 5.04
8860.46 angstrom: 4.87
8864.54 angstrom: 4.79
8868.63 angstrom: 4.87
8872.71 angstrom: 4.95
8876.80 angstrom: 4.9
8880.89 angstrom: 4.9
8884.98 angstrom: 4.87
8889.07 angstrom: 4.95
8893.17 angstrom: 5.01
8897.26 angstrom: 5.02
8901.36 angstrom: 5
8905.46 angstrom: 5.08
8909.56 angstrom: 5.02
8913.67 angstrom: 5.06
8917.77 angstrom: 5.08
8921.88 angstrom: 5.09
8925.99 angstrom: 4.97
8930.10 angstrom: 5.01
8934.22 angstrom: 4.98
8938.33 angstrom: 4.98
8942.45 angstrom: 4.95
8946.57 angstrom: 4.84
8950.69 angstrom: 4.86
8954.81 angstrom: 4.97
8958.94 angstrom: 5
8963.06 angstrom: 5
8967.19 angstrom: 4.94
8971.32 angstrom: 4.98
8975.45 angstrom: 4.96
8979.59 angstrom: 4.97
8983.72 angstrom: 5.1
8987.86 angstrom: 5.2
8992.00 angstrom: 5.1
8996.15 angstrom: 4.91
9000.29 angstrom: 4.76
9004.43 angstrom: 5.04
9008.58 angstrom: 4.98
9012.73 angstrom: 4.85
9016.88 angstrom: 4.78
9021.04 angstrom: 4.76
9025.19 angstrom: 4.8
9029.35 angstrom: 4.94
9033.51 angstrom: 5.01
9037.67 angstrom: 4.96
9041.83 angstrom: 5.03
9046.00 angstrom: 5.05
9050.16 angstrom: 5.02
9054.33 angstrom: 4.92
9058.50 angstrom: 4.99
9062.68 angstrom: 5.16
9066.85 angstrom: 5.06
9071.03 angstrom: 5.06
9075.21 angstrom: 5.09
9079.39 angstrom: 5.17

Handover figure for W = 0.07 mag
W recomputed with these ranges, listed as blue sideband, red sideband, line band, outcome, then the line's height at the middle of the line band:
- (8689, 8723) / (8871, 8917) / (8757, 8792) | -0.02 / 4.91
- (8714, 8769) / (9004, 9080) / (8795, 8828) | 0.02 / 4.97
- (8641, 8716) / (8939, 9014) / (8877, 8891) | 0.00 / 4.91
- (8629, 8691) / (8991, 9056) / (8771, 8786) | -0.05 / 4.81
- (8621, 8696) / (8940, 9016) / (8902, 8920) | -0.03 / 4.92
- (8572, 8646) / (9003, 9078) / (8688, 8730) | 0.01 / 4.95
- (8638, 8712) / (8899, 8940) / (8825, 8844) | 0.00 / 4.94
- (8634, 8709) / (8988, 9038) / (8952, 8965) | -0.02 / 4.89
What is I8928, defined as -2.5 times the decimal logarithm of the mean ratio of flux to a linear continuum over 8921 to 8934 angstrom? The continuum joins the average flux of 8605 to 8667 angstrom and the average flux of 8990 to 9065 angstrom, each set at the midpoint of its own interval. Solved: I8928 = -0.02 mag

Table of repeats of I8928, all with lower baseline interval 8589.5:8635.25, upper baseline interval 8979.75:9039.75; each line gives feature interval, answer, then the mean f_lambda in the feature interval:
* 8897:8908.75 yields -0.02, 5.03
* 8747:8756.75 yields -0.02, 5.02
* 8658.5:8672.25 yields 0.12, 4.42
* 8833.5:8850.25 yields 0.00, 4.96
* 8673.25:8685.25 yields 0.02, 4.84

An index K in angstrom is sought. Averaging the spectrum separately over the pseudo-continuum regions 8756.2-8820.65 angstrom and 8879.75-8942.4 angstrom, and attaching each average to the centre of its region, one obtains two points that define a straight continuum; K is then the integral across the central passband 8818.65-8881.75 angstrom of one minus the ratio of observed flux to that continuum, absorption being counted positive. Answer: 1.0 angstrom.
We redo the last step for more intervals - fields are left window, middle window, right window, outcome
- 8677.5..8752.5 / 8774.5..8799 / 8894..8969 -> -0.49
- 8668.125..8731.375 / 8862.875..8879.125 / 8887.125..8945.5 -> 0.32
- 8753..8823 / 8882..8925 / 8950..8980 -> -0.40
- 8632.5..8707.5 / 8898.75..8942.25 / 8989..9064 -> -1.17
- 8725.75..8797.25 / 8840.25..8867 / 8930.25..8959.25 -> 0.10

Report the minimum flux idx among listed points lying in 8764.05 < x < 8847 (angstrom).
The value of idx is 4.63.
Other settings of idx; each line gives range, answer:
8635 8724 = 3.91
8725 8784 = 4.83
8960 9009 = 4.76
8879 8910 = 4.87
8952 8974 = 4.94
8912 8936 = 4.97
